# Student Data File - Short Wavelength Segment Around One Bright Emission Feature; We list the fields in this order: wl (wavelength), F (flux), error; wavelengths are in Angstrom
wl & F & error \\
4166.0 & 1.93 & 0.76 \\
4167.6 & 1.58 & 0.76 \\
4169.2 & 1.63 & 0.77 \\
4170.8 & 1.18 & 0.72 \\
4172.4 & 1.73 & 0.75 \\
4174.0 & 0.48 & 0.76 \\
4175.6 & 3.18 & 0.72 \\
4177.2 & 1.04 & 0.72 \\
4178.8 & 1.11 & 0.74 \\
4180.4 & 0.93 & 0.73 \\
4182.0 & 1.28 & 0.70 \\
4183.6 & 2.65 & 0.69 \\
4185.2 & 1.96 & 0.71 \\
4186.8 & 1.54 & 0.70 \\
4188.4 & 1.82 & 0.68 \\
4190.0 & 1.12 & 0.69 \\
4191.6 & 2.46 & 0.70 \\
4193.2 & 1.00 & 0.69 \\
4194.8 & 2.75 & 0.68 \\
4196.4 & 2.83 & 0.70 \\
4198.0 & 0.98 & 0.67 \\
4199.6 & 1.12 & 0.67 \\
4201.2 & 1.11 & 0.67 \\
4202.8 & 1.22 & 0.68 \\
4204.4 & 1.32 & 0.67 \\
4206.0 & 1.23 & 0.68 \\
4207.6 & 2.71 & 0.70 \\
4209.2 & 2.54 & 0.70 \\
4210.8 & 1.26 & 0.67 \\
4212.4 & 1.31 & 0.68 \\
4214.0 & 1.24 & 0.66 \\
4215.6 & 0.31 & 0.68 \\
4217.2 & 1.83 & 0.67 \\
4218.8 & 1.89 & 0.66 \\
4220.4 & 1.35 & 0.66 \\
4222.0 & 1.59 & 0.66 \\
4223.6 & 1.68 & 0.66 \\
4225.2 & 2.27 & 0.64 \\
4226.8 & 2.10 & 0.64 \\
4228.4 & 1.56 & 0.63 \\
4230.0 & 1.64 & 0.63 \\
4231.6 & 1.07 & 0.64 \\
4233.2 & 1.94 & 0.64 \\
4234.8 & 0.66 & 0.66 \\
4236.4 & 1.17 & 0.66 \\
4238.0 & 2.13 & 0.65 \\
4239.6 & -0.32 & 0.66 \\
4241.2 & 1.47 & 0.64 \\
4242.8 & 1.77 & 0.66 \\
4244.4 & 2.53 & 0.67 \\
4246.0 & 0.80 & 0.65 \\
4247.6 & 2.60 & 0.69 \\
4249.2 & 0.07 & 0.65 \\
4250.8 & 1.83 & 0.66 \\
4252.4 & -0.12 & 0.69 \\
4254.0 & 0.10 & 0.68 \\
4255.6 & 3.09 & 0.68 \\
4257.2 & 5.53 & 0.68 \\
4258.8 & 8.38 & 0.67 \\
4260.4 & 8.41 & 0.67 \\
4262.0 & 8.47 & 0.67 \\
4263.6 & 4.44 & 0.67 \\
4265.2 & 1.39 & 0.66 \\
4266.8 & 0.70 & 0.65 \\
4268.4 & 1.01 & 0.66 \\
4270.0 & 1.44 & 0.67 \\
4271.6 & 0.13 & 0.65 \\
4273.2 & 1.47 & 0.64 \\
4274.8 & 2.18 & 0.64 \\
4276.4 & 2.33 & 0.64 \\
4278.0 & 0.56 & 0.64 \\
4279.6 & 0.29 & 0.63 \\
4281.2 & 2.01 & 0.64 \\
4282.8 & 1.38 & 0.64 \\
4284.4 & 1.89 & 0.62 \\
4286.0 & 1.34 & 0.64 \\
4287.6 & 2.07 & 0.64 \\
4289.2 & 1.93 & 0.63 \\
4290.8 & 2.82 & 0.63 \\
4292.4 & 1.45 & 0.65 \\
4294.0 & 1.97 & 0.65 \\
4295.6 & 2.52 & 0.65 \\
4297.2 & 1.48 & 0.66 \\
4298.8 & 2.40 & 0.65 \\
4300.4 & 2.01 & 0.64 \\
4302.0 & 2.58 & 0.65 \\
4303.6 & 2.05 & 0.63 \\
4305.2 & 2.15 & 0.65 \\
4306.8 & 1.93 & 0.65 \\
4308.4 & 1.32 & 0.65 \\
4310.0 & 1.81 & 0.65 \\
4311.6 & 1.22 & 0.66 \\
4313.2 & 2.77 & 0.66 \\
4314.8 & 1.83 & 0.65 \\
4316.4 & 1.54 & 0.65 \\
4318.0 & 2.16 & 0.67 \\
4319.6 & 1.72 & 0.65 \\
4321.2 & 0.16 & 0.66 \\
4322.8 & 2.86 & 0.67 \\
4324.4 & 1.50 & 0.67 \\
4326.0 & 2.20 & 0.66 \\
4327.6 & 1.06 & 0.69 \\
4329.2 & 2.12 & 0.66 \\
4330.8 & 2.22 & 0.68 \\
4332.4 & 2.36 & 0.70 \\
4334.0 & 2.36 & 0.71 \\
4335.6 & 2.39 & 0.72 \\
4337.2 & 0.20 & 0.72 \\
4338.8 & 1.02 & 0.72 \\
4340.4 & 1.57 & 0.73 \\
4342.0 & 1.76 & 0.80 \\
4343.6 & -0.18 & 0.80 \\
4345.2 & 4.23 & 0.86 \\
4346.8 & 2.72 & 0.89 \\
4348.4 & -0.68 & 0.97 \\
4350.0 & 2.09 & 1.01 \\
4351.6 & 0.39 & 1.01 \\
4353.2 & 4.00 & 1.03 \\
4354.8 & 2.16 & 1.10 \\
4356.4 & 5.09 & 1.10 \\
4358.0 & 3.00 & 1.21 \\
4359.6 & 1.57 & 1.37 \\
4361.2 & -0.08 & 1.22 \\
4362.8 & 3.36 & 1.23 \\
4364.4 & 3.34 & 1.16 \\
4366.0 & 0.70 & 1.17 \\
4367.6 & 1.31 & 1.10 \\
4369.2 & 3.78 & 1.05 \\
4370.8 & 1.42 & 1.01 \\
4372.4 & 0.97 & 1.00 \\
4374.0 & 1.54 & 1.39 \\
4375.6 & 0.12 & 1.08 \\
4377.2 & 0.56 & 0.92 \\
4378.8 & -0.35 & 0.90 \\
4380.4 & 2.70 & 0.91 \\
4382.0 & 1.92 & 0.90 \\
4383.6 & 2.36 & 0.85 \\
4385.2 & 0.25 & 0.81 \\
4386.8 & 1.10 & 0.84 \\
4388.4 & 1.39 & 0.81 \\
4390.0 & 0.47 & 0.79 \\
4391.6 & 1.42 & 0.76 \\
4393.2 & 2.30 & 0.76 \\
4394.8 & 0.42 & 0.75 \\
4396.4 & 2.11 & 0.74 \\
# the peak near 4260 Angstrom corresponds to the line [O II] 3727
